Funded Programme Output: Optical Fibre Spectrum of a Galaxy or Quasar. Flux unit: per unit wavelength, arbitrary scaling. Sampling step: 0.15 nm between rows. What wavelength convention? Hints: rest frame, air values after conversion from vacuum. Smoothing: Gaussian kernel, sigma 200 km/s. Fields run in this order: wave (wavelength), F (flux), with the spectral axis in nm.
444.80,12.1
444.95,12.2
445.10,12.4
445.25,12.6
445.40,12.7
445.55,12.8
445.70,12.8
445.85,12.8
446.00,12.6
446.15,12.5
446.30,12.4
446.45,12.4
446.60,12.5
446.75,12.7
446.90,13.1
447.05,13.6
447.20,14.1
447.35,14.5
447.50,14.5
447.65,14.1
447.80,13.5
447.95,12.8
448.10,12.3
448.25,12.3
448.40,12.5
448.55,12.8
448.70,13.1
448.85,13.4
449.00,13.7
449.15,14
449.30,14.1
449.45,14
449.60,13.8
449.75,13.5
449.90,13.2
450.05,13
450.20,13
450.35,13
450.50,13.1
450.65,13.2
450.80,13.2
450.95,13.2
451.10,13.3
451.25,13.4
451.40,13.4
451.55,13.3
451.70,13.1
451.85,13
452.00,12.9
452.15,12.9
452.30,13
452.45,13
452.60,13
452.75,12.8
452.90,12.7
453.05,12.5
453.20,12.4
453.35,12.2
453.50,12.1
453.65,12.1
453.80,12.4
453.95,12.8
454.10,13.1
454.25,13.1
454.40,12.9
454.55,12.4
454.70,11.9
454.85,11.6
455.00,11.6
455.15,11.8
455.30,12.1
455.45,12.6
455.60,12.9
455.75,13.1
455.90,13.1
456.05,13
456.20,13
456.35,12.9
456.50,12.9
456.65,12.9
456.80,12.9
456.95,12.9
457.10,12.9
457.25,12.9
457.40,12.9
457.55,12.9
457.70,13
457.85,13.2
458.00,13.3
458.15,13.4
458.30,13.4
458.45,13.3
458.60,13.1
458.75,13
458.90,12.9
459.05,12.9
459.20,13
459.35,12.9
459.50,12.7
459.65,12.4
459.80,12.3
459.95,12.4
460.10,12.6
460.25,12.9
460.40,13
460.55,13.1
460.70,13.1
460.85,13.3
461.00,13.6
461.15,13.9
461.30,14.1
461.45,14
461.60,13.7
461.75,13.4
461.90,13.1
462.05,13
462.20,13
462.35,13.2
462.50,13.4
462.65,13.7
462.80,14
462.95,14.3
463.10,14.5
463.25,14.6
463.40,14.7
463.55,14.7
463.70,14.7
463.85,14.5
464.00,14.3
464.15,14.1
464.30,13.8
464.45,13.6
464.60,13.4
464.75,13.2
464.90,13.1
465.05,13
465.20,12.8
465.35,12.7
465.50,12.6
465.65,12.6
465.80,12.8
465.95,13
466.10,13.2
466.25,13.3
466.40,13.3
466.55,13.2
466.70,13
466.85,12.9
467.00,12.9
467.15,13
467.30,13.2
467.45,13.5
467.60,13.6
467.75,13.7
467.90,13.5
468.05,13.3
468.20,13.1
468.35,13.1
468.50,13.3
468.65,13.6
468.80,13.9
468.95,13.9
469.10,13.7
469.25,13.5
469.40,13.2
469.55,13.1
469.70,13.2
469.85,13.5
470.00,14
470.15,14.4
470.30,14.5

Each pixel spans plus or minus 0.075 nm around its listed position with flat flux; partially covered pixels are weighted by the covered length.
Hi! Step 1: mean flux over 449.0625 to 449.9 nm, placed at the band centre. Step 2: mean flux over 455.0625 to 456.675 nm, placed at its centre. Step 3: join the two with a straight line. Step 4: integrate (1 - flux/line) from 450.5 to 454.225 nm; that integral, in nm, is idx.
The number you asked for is 0.13 nm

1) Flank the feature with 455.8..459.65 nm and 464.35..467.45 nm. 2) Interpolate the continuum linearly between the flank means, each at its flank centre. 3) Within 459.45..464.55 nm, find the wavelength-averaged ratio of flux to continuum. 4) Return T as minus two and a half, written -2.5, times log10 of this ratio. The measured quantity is -0.05 mag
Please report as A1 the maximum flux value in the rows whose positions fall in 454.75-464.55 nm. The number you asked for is 14.7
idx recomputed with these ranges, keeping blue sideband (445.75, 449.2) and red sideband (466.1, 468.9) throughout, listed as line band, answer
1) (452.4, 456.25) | 0.189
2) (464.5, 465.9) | 0.038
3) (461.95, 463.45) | -0.062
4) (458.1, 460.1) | 0.053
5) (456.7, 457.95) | 0.025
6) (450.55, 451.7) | -0.009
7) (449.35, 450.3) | -0.020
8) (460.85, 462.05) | -0.033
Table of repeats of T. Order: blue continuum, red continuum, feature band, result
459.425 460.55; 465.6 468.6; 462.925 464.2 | -0.13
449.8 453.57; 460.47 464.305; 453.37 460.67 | 0.05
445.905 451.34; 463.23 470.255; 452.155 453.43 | 0.05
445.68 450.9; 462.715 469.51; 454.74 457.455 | 0.06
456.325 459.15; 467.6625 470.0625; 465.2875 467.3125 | 0.03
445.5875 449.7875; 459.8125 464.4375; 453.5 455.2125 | 0.09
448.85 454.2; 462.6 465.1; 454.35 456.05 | 0.08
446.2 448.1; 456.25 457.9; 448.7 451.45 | -0.02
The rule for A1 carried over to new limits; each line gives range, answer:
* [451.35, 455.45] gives 13.4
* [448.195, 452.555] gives 14.1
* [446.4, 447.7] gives 14.5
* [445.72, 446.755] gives 12.8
